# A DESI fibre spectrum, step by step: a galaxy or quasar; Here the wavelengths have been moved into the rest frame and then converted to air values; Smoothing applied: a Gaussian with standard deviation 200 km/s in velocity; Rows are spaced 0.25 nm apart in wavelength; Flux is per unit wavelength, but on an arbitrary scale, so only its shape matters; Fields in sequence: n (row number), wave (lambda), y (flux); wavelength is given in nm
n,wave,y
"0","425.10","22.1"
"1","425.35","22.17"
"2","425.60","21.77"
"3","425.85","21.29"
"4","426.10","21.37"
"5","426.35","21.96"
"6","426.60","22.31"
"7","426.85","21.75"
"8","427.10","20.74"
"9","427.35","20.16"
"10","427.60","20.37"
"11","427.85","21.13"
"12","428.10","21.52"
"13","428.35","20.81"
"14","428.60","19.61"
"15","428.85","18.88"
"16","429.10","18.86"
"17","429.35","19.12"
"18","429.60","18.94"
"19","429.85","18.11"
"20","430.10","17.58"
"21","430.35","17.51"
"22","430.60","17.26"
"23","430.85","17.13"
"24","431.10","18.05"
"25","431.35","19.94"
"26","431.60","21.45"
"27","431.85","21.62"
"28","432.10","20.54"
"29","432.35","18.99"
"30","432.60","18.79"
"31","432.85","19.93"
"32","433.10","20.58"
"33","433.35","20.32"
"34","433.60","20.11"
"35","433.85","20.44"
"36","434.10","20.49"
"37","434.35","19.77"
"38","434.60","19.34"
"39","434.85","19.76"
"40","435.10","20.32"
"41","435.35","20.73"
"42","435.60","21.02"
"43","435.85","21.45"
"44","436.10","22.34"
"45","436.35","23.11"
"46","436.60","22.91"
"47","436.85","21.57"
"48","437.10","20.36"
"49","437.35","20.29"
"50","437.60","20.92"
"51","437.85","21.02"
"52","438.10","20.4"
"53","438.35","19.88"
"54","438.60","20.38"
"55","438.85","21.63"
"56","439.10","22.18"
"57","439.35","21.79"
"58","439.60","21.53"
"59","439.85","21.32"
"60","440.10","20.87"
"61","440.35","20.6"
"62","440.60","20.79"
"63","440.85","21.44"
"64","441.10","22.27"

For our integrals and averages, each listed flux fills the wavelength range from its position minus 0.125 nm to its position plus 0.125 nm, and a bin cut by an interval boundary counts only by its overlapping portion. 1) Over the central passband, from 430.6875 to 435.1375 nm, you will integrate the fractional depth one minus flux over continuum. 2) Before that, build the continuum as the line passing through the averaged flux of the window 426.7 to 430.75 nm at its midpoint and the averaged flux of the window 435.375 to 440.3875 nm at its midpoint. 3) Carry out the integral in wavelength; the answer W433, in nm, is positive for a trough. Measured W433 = 0.108 nm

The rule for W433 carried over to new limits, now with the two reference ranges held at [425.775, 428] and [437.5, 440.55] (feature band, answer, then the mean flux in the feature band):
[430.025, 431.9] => 0.22 nm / 18.7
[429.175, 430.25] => 0.14 nm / 18.4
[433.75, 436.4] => 0.05 nm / 20.7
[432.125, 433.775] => 0.10 nm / 19.9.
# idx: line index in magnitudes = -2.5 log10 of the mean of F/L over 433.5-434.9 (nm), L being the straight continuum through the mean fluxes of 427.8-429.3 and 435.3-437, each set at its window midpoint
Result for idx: 0.07 mag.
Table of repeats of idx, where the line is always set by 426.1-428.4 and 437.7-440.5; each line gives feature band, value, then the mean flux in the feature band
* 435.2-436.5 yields -0.03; 21.7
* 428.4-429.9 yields 0.12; 19.1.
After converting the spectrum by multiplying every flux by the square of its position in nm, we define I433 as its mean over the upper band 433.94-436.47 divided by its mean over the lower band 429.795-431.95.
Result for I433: 1.1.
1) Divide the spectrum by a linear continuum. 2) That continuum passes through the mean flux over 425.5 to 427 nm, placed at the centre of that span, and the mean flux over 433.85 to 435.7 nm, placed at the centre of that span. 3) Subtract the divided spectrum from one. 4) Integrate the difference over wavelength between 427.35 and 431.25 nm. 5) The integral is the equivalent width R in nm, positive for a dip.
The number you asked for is 0.397 nm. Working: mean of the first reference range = 21.7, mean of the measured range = 19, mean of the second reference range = 20.2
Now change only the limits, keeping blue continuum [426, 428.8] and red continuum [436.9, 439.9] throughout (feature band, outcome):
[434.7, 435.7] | 0.03 nm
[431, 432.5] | 0.06 nm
